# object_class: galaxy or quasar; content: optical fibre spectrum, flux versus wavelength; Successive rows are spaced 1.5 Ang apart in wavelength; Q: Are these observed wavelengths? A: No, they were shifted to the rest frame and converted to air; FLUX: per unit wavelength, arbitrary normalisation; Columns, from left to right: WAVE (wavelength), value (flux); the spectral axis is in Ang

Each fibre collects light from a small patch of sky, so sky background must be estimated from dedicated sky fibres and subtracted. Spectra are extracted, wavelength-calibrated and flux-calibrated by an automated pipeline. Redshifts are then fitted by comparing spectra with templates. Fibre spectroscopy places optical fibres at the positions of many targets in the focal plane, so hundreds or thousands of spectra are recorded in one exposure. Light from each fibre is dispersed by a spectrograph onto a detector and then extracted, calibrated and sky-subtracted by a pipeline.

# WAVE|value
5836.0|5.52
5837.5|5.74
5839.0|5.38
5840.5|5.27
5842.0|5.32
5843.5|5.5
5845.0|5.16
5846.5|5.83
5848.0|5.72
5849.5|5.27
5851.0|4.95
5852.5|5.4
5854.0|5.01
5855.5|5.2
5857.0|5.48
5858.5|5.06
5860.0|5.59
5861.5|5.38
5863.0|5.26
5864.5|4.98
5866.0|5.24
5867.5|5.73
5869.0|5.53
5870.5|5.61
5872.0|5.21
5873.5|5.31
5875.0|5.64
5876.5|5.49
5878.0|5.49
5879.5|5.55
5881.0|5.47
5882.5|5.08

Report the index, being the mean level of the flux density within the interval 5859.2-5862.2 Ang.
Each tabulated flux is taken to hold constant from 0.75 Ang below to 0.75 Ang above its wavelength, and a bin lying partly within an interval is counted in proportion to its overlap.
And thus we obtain 5.48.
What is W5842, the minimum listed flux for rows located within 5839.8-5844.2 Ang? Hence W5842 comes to 5.27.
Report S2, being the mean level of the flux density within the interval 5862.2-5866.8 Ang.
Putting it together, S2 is 5.17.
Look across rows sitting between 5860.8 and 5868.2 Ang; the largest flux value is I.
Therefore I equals 5.73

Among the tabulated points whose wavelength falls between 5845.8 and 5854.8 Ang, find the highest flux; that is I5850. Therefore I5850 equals 5.83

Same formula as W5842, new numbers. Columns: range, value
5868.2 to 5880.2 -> 5.21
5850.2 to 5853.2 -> 4.95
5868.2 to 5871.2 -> 5.53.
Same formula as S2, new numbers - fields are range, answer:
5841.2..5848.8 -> 5.5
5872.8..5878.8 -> 5.48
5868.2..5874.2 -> 5.42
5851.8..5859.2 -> 5.23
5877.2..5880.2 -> 5.52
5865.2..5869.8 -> 5.5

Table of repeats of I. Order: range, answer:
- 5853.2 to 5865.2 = 5.59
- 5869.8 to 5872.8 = 5.61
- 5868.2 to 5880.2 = 5.64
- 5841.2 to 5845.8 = 5.5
